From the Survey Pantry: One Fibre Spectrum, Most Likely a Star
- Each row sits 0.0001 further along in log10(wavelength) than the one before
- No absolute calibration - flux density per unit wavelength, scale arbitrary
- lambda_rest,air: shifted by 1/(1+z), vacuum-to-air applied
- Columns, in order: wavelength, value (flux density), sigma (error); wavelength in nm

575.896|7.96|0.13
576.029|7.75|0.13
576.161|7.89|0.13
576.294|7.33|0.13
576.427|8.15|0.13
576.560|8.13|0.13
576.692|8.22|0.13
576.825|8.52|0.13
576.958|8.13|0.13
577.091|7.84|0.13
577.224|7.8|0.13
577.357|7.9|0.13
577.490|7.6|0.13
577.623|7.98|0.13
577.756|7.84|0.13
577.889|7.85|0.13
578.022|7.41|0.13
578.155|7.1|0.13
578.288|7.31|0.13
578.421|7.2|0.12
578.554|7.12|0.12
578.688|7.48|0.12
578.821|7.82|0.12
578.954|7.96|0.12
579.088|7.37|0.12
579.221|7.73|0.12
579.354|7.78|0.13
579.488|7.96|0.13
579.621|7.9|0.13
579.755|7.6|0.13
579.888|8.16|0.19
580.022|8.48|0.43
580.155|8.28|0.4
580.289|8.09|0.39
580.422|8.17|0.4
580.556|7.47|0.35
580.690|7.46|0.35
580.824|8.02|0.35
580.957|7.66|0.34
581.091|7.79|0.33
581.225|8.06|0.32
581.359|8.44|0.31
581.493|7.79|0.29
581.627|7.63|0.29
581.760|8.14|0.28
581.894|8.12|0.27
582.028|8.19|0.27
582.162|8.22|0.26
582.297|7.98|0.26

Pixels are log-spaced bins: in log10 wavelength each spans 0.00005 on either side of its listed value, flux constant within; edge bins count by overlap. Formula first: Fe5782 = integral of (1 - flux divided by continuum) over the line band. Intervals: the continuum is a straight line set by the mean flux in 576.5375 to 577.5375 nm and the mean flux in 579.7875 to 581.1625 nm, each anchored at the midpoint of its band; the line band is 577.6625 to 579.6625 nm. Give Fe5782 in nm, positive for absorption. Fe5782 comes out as 0.100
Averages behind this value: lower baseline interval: 8.02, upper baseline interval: 7.95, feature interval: 7.59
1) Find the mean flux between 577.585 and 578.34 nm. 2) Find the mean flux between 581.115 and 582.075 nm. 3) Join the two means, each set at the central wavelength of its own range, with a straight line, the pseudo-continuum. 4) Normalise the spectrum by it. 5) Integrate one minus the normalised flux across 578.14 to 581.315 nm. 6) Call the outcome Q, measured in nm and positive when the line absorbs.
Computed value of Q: 0.02 nm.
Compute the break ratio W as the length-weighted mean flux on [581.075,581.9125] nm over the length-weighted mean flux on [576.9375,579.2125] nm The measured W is 1.05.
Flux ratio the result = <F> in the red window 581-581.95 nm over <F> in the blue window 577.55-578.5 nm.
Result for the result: 1.06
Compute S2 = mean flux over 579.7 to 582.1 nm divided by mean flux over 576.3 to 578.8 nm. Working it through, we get 1.03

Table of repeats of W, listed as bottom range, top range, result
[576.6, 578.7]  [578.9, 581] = 1.02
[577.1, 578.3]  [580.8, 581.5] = 1.04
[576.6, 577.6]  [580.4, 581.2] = 0.97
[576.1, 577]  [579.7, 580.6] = 1.00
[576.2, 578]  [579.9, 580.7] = 1.01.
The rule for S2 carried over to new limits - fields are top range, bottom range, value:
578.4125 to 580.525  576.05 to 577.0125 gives 0.97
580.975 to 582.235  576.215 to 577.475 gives 1.01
